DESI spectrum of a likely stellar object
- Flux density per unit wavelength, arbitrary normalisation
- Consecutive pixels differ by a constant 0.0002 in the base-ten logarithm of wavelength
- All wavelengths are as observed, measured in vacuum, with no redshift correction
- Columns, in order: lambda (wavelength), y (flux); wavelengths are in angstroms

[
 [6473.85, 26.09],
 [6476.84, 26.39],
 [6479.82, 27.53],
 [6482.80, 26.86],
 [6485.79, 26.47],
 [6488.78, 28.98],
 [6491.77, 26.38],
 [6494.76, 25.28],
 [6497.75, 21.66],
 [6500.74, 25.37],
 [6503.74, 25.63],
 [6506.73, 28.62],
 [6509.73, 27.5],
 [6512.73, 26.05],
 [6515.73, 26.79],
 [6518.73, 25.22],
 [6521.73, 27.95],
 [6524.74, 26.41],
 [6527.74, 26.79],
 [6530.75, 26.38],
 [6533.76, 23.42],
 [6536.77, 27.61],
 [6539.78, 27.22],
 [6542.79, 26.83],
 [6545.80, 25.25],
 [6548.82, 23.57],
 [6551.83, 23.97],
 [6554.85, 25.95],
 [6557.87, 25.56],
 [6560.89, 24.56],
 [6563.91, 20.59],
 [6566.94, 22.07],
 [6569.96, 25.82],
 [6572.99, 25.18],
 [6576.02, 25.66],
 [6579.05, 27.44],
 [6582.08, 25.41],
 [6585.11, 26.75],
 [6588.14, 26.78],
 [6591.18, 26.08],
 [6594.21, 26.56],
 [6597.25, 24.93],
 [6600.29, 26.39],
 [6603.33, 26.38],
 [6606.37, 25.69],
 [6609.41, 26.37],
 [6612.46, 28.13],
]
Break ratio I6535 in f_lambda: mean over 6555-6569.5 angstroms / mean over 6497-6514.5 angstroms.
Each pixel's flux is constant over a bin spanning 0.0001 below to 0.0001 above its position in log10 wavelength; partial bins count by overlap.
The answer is 0.91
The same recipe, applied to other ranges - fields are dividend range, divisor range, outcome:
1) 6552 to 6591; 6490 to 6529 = 0.96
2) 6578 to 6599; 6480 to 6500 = 1.01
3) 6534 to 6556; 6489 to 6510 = 0.99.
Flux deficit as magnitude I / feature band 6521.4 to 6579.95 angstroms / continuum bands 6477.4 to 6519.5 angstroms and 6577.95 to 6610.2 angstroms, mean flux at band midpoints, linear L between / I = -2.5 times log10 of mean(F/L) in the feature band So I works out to 0.04 mag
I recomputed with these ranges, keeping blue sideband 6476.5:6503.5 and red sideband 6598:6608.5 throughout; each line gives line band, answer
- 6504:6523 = -0.035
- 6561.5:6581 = 0.069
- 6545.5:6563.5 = 0.067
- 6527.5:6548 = 0.000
